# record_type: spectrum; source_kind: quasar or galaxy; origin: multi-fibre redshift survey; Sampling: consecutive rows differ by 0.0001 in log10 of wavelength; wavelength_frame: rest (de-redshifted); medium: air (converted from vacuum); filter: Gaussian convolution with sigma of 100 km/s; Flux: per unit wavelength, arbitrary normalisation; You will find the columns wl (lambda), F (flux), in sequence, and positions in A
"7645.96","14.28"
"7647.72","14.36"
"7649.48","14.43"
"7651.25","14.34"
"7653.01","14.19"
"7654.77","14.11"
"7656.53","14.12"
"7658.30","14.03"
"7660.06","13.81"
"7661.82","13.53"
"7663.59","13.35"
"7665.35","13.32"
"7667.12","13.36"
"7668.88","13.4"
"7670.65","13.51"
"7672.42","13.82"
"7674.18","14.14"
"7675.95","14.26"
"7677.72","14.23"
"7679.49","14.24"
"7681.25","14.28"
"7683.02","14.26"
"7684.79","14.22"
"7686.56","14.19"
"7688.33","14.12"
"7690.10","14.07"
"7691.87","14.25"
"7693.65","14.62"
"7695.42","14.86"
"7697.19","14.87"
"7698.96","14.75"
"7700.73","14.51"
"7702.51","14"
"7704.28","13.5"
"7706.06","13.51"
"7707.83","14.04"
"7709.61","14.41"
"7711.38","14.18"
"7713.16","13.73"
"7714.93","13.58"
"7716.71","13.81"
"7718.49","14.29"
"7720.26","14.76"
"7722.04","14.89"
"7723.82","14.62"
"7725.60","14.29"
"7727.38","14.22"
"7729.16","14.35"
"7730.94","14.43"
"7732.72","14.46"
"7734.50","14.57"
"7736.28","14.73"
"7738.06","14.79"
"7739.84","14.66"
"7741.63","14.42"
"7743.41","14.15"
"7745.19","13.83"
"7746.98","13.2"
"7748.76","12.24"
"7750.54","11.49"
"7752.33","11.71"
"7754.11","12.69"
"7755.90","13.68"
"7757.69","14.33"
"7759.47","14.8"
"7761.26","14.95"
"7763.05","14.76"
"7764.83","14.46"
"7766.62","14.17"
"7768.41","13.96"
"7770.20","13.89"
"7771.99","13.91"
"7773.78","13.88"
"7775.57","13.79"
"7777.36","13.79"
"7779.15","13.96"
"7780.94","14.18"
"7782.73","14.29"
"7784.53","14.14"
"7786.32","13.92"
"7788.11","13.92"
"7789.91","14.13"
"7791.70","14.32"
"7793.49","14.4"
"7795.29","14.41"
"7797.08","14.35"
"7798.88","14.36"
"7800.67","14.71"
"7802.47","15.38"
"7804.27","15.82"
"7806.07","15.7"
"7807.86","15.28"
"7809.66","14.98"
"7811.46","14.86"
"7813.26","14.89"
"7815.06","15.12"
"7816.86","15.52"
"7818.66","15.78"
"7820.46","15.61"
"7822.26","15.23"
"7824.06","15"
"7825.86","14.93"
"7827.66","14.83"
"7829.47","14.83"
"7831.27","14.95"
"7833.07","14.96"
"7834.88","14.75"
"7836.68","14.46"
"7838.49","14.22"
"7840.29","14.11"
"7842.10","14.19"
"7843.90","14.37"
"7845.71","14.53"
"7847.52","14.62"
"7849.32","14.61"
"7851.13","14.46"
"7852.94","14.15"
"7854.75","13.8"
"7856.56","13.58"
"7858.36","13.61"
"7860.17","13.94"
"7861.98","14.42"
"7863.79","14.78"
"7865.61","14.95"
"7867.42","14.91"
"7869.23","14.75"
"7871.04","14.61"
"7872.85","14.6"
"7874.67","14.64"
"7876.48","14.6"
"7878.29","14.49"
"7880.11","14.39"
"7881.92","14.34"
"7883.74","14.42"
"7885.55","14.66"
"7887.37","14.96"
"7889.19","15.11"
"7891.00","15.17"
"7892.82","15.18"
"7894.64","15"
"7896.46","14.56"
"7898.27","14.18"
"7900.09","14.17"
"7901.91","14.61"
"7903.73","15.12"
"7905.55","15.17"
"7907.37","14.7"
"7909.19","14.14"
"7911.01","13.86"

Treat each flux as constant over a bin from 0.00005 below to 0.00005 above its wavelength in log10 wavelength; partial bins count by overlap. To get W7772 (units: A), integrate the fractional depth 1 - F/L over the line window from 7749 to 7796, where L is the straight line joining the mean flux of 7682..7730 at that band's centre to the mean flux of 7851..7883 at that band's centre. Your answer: 1.4 A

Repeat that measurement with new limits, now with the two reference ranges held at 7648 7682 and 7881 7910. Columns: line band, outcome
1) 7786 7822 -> -1.2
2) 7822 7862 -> 0.2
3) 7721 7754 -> 0.6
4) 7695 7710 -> -0.2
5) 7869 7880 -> 0.0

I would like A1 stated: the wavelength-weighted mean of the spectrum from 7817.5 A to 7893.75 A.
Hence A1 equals 14.6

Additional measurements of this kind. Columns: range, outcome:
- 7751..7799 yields 14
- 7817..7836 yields 15.1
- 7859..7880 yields 14.6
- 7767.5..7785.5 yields 14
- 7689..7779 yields 14.1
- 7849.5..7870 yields 14.3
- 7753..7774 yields 14.1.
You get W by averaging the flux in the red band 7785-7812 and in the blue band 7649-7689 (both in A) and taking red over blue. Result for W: 1.05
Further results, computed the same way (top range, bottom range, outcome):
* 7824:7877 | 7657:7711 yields 1.03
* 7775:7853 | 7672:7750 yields 1.03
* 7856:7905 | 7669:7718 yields 1.03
